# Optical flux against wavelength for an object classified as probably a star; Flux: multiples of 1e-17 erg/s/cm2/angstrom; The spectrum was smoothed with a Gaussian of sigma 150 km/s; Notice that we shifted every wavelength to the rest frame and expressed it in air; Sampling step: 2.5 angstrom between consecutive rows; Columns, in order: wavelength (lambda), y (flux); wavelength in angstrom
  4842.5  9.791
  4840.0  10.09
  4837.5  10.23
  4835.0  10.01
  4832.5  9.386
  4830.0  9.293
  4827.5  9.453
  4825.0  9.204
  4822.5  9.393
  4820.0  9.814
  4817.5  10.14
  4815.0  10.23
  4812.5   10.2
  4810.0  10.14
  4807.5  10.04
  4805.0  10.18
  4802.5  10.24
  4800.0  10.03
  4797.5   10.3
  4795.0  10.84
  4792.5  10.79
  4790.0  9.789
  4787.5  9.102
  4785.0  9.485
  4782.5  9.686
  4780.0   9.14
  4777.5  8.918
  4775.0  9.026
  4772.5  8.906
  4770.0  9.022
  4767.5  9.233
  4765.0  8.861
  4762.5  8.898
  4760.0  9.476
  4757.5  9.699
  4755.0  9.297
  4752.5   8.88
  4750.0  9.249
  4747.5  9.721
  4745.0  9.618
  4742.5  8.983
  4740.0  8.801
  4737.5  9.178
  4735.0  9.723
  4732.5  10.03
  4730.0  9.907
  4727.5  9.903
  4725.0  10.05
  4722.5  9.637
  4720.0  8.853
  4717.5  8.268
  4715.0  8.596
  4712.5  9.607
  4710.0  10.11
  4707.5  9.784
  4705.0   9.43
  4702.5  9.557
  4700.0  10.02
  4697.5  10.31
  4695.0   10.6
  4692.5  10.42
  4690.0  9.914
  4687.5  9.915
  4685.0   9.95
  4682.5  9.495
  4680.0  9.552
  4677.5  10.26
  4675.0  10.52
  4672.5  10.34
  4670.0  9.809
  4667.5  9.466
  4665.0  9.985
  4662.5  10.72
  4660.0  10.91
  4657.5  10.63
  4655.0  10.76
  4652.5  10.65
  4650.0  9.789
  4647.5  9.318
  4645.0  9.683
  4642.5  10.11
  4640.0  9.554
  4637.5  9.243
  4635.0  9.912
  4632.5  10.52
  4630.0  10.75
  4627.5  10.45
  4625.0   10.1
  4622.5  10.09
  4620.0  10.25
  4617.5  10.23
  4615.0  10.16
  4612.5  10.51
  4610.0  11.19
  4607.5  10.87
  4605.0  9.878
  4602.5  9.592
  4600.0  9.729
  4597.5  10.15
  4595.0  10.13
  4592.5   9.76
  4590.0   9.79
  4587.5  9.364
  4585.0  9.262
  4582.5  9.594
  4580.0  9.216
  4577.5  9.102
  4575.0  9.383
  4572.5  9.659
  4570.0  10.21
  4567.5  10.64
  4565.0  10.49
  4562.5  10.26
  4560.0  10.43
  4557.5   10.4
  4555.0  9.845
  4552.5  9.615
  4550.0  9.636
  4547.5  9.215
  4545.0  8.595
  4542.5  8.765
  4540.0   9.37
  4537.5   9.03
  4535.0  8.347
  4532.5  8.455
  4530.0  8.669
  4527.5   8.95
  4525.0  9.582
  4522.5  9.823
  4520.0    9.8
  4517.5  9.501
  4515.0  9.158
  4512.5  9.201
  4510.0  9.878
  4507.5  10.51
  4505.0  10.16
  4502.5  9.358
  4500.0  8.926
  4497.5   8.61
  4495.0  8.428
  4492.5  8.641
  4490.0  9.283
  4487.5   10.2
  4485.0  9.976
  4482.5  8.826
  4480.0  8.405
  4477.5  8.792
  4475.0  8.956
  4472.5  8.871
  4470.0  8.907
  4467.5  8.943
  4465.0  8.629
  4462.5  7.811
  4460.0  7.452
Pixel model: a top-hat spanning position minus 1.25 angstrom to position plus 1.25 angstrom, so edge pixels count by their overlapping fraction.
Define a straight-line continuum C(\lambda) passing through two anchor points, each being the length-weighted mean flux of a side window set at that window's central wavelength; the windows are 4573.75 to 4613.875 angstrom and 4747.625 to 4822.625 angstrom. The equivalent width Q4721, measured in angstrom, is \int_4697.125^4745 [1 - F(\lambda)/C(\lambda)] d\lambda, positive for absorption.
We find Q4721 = 1.0 angstrom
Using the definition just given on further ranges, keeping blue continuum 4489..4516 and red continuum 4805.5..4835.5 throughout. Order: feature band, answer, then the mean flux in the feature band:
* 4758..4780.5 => 1.46 angstrom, 9.07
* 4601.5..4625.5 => -2.13 angstrom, 10.3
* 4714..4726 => 0.69 angstrom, 9.07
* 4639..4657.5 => -1.00 angstrom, 10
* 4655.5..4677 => -1.74 angstrom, 10.3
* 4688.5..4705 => -0.85 angstrom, 10.1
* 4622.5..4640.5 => -1.16 angstrom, 10.1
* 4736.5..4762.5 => 1.07 angstrom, 9.27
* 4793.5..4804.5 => -0.68 angstrom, 10.4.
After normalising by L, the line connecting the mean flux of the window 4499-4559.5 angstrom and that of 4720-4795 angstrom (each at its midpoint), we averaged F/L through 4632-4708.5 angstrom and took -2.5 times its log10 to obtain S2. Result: -0.07 mag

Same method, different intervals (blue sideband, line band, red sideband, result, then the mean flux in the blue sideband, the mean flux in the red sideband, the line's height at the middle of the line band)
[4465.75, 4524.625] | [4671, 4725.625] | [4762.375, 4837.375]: -0.03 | 9.27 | 9.68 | 9.54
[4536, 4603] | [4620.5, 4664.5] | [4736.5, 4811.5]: -0.06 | 9.67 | 9.52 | 9.62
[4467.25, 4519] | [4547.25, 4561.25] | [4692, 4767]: -0.07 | 9.22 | 9.5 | 9.3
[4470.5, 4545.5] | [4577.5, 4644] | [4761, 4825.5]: -0.07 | 9.17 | 9.68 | 9.36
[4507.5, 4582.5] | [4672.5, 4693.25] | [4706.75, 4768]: -0.07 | 9.51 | 9.37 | 9.41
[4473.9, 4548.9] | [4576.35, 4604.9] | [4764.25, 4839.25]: -0.03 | 9.18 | 9.71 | 9.33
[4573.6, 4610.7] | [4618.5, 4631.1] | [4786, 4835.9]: -0.06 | 9.78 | 9.93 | 9.8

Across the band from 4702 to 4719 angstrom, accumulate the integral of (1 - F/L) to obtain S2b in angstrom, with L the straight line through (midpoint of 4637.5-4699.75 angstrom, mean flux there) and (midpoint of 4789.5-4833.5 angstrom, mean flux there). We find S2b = 1.2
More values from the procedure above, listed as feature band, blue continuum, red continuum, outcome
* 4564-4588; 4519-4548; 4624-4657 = -0.6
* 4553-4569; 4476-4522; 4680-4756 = -1.5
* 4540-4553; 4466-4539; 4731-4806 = 0.1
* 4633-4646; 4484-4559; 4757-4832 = -0.4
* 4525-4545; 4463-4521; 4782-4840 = 1.0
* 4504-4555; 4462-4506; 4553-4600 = 0.5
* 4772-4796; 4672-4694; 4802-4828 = 0.9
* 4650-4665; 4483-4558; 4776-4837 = -1.6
